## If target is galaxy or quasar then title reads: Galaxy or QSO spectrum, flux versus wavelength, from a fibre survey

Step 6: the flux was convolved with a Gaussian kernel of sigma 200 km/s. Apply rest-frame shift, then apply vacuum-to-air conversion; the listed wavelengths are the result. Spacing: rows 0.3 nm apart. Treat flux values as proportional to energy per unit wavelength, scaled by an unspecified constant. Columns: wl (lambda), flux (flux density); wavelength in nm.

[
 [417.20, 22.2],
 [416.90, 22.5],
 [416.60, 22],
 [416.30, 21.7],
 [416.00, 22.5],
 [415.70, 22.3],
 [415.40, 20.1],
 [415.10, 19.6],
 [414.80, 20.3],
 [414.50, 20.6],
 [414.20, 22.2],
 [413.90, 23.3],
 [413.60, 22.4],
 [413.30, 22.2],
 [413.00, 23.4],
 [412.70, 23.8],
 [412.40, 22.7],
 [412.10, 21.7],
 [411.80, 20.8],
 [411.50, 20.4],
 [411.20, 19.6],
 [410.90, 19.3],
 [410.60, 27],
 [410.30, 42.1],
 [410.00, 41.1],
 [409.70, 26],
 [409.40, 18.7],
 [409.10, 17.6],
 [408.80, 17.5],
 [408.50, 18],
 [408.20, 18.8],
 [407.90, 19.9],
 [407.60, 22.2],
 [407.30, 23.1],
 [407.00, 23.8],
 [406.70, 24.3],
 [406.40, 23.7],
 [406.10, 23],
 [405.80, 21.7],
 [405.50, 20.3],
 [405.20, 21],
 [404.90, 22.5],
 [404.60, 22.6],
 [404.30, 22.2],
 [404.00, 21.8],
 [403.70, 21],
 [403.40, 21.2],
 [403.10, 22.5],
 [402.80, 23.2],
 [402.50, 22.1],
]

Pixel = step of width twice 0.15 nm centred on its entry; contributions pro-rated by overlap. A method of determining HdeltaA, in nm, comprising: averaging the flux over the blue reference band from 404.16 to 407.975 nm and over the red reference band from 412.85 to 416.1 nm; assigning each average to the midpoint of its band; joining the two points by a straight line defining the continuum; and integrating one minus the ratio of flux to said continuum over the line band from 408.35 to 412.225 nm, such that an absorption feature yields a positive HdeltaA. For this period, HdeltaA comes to -0.32 nm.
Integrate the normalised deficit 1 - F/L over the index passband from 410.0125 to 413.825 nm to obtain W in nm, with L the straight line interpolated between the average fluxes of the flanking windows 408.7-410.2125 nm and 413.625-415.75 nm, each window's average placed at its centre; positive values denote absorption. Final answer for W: -0.17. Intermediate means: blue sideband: 25.1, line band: 24.4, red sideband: 21.2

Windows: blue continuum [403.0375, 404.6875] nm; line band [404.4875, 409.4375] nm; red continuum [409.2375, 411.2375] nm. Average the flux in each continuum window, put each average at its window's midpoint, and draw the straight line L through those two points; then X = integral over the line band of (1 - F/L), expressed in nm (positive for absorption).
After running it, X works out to 0.71 nm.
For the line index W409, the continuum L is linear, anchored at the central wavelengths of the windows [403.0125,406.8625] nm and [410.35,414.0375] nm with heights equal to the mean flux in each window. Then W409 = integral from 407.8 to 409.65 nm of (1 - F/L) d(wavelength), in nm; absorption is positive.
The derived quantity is 0.30 nm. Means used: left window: 22.1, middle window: 18.8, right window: 22.8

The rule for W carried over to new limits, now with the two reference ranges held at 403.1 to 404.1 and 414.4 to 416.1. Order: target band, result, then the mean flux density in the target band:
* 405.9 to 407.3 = -0.15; 23.6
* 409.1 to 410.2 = -0.34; 27.7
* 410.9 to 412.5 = 0.02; 20.8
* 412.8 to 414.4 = -0.13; 22.7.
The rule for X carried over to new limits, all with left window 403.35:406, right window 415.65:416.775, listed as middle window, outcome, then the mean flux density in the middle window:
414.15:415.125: 0.062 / 20.7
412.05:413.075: -0.047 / 23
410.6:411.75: 0.058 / 20.8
